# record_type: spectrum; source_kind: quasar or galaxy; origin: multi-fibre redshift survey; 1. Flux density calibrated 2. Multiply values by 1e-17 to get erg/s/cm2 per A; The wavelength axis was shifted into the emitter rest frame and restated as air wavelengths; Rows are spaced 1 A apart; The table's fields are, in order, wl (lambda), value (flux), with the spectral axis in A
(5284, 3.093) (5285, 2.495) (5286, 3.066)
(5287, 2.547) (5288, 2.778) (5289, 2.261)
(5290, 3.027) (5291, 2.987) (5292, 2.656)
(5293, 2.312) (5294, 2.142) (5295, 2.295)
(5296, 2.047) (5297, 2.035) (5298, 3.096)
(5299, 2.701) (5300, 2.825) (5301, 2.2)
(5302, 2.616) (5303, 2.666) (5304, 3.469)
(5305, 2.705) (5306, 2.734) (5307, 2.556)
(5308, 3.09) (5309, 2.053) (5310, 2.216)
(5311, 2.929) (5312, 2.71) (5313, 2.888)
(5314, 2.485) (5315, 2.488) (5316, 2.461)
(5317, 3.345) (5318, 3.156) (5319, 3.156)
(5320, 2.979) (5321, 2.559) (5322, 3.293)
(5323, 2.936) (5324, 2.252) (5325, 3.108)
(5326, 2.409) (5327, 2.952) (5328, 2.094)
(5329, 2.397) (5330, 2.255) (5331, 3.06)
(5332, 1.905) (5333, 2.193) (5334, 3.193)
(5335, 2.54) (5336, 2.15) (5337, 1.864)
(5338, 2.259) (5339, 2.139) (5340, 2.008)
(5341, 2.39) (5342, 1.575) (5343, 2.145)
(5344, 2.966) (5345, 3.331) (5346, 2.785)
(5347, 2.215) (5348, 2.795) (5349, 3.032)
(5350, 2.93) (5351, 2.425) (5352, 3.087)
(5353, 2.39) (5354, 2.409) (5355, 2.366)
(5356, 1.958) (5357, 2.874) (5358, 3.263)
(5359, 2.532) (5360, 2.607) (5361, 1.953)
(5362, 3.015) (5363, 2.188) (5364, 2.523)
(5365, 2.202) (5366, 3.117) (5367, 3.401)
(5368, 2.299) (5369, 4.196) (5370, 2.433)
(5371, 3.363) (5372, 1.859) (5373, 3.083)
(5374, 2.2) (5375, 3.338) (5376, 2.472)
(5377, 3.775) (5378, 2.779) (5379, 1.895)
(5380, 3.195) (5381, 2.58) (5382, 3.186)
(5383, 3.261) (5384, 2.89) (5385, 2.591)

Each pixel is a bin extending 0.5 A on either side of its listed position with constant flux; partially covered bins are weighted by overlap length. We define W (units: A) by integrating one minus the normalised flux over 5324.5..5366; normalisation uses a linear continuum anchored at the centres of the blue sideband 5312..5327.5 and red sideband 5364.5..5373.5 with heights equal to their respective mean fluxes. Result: 5.1 A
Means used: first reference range 2.83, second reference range 2.88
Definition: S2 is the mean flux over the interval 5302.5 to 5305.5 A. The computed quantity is 2.95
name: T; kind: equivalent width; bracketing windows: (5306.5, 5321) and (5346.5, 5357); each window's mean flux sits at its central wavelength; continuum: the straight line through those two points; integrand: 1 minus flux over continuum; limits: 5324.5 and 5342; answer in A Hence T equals 1.8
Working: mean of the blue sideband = 2.74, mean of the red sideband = 2.58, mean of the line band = 2.38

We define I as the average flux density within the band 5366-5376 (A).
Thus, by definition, 2.9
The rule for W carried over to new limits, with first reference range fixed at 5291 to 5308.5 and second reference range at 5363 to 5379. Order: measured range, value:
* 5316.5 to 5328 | -0.92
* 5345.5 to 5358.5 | 0.50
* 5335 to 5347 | 1.75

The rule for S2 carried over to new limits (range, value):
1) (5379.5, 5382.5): 2.99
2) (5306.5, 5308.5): 2.82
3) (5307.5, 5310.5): 2.45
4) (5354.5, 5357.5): 2.4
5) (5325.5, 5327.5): 2.68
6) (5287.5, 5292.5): 2.74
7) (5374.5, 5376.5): 2.91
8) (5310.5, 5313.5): 2.84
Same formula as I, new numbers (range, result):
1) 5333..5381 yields 2.62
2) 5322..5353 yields 2.52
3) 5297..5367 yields 2.61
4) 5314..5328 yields 2.81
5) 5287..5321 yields 2.67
